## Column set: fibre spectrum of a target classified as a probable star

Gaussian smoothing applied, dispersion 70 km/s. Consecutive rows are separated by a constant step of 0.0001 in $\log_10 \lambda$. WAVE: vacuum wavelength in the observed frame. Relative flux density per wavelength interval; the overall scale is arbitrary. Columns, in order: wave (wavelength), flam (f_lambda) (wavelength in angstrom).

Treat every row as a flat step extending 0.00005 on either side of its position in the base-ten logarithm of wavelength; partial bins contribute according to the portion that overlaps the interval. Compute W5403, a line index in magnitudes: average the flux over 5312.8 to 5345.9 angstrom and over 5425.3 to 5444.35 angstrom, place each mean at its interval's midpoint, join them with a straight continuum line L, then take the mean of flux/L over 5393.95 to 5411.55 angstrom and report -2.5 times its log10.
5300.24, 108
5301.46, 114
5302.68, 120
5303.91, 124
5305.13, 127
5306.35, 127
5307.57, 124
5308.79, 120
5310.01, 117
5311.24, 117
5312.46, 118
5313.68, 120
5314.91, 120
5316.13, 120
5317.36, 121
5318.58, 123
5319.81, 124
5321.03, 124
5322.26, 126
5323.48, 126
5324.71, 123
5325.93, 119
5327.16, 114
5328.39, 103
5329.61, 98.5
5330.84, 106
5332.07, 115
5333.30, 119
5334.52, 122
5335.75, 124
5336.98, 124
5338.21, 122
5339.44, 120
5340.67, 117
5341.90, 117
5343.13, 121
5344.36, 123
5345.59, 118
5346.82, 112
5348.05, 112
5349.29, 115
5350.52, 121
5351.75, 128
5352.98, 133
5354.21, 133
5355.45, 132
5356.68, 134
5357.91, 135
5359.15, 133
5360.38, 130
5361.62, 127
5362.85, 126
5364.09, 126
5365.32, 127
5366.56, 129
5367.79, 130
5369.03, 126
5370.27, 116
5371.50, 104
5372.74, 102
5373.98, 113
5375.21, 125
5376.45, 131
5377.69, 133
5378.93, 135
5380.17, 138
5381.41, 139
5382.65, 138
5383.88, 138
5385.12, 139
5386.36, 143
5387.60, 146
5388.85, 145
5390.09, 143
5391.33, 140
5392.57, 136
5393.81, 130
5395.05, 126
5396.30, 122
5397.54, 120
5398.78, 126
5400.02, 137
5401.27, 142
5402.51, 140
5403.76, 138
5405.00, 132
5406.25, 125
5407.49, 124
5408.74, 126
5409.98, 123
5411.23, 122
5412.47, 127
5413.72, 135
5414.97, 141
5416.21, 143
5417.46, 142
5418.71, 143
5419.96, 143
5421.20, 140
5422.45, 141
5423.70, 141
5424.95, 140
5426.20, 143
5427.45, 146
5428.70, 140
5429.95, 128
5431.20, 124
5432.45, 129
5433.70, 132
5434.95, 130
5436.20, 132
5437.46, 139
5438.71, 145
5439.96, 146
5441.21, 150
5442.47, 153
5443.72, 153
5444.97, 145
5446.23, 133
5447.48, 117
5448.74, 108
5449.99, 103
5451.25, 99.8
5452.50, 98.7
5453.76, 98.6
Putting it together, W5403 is 0.03 mag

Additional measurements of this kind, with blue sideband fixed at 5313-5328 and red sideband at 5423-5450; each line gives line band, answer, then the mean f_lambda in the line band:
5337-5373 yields 0.02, 123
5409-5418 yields 0.00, 133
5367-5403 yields -0.01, 131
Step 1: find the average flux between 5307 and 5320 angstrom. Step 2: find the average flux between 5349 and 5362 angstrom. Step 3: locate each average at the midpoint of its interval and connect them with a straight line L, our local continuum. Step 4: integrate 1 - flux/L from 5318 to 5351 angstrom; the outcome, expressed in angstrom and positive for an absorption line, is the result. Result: 1.79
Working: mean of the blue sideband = 120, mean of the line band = 118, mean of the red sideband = 130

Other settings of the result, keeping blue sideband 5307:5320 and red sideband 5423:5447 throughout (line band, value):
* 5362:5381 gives 0.7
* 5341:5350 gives 0.6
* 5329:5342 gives 0.7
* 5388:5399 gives 0.0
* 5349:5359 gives -0.2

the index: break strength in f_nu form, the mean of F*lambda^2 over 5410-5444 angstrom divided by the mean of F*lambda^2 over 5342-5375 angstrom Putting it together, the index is 1.2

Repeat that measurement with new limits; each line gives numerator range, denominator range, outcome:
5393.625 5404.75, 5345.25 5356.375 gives 1.09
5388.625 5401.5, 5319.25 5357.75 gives 1.13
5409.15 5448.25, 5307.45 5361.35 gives 1.18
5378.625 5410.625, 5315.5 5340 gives 1.16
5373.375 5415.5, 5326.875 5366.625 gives 1.11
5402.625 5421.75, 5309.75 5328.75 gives 1.15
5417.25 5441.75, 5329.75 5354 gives 1.20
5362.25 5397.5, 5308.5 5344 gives 1.12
